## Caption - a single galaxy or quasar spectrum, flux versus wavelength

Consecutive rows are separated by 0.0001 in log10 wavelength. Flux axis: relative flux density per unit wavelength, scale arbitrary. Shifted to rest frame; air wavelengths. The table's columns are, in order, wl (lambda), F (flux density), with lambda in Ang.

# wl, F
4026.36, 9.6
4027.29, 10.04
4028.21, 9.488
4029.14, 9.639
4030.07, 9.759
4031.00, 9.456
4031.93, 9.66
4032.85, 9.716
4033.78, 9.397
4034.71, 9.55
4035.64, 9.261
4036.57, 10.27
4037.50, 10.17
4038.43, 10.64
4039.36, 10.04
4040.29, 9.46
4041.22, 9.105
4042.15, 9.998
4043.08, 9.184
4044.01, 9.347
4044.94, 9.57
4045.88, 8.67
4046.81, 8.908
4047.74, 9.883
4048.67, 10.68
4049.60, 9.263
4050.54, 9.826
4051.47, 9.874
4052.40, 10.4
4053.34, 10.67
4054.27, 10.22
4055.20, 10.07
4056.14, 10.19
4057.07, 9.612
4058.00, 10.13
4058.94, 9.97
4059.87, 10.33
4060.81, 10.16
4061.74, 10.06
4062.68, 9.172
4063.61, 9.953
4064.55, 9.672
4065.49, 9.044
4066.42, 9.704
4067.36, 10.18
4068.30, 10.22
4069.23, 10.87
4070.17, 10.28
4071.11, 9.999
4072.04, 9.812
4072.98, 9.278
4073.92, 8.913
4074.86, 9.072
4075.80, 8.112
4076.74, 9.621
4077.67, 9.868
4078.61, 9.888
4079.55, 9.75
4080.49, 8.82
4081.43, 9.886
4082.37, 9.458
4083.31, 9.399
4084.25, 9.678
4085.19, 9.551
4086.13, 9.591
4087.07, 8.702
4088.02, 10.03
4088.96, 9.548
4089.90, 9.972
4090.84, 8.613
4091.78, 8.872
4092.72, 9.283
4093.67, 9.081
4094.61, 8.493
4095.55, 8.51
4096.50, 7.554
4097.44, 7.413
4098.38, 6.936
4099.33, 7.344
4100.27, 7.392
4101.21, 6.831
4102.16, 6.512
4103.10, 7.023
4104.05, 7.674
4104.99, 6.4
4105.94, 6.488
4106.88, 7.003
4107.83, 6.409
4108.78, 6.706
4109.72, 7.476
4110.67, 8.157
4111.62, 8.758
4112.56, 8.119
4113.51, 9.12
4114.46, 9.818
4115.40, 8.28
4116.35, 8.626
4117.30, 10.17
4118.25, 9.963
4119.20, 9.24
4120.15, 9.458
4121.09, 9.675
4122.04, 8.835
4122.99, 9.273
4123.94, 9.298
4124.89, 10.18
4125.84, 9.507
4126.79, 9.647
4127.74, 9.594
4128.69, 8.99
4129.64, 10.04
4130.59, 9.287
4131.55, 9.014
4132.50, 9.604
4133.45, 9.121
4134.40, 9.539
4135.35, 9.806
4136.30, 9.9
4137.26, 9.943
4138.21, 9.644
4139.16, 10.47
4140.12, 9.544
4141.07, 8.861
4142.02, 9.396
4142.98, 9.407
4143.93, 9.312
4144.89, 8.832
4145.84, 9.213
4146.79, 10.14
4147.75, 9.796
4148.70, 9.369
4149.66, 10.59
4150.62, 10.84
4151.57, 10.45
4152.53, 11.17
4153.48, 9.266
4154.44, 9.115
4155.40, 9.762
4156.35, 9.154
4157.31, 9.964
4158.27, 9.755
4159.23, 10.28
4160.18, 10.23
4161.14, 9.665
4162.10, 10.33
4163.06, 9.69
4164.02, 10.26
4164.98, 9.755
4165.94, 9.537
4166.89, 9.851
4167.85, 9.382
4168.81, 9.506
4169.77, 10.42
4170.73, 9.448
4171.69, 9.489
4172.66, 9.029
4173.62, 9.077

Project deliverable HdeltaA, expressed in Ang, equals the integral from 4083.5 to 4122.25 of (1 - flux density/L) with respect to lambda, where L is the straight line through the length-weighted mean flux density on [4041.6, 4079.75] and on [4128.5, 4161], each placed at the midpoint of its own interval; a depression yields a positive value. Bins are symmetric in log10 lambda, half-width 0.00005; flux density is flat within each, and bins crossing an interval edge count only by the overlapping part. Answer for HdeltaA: 5.4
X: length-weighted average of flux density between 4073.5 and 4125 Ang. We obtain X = 8.62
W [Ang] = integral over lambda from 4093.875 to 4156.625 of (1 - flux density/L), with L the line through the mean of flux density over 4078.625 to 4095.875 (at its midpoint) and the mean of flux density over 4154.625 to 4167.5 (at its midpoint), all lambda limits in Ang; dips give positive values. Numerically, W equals 4.5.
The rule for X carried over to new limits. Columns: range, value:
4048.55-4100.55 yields 9.44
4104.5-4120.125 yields 8.21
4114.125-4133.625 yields 9.41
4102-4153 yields 9.09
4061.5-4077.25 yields 9.64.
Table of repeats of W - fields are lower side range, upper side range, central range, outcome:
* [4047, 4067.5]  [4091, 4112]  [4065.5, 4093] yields -2.5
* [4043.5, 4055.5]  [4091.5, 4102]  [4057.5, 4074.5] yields -1.4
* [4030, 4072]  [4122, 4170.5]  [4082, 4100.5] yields 1.9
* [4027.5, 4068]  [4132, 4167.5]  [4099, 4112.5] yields 3.6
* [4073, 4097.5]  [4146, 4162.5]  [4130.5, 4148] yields 0.5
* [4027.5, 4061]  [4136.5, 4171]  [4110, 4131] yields 1.1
